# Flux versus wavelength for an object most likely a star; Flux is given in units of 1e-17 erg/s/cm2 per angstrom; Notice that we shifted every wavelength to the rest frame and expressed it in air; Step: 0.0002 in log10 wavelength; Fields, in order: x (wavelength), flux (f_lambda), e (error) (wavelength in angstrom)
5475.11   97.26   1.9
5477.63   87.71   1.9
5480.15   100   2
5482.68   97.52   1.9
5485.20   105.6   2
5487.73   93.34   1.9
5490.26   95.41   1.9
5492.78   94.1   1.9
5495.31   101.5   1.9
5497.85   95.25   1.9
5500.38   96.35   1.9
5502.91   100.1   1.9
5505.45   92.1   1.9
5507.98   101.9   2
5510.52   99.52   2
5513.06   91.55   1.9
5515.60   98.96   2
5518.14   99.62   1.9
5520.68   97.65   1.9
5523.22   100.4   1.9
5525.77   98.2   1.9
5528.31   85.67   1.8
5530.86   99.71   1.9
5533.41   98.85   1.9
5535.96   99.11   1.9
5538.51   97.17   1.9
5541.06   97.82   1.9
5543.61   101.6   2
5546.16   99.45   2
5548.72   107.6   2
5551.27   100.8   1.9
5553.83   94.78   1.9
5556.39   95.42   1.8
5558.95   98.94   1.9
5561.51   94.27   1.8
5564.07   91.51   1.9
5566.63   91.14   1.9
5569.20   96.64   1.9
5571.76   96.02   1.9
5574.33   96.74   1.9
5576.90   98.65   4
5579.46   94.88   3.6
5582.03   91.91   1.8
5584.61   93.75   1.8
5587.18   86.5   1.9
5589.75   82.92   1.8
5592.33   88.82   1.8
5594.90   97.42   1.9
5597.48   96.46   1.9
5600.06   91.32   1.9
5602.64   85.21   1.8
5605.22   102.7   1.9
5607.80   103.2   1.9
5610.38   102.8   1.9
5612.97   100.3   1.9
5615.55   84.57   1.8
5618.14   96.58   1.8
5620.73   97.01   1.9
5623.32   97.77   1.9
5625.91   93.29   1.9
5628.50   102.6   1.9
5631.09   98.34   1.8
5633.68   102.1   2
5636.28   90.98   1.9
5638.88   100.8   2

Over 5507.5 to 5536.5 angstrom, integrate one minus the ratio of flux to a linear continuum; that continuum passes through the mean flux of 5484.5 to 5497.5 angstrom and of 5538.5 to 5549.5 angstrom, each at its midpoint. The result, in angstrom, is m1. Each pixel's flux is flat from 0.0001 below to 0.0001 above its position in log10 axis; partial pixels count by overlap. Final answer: 0.6 angstrom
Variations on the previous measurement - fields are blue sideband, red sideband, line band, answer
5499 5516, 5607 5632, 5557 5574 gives 0.43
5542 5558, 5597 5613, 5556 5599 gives 2.17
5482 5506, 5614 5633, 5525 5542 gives 0.06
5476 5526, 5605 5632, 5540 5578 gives 0.08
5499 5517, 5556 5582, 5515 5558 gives -0.93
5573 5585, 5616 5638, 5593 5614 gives -0.23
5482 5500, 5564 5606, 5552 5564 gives -0.17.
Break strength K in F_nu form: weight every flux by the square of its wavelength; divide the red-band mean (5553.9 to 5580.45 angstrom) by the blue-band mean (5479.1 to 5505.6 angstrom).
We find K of 1.00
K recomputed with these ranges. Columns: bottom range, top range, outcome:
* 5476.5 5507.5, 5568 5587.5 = 1.01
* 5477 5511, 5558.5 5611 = 1.00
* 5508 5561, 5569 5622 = 0.98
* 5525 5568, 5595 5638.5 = 1.02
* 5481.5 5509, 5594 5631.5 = 1.03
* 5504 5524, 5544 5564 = 1.02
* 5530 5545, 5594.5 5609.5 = 0.99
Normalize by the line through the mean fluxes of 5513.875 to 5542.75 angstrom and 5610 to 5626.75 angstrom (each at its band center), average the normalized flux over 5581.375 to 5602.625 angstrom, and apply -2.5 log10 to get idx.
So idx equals 0.064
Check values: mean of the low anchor 97.5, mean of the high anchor 95.7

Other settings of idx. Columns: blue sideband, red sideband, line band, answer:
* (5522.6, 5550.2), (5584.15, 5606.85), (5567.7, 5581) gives -0.025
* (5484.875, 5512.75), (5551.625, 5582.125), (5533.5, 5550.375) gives -0.048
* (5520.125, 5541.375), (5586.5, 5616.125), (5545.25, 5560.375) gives -0.037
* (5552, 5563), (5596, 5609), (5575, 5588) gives 0.026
